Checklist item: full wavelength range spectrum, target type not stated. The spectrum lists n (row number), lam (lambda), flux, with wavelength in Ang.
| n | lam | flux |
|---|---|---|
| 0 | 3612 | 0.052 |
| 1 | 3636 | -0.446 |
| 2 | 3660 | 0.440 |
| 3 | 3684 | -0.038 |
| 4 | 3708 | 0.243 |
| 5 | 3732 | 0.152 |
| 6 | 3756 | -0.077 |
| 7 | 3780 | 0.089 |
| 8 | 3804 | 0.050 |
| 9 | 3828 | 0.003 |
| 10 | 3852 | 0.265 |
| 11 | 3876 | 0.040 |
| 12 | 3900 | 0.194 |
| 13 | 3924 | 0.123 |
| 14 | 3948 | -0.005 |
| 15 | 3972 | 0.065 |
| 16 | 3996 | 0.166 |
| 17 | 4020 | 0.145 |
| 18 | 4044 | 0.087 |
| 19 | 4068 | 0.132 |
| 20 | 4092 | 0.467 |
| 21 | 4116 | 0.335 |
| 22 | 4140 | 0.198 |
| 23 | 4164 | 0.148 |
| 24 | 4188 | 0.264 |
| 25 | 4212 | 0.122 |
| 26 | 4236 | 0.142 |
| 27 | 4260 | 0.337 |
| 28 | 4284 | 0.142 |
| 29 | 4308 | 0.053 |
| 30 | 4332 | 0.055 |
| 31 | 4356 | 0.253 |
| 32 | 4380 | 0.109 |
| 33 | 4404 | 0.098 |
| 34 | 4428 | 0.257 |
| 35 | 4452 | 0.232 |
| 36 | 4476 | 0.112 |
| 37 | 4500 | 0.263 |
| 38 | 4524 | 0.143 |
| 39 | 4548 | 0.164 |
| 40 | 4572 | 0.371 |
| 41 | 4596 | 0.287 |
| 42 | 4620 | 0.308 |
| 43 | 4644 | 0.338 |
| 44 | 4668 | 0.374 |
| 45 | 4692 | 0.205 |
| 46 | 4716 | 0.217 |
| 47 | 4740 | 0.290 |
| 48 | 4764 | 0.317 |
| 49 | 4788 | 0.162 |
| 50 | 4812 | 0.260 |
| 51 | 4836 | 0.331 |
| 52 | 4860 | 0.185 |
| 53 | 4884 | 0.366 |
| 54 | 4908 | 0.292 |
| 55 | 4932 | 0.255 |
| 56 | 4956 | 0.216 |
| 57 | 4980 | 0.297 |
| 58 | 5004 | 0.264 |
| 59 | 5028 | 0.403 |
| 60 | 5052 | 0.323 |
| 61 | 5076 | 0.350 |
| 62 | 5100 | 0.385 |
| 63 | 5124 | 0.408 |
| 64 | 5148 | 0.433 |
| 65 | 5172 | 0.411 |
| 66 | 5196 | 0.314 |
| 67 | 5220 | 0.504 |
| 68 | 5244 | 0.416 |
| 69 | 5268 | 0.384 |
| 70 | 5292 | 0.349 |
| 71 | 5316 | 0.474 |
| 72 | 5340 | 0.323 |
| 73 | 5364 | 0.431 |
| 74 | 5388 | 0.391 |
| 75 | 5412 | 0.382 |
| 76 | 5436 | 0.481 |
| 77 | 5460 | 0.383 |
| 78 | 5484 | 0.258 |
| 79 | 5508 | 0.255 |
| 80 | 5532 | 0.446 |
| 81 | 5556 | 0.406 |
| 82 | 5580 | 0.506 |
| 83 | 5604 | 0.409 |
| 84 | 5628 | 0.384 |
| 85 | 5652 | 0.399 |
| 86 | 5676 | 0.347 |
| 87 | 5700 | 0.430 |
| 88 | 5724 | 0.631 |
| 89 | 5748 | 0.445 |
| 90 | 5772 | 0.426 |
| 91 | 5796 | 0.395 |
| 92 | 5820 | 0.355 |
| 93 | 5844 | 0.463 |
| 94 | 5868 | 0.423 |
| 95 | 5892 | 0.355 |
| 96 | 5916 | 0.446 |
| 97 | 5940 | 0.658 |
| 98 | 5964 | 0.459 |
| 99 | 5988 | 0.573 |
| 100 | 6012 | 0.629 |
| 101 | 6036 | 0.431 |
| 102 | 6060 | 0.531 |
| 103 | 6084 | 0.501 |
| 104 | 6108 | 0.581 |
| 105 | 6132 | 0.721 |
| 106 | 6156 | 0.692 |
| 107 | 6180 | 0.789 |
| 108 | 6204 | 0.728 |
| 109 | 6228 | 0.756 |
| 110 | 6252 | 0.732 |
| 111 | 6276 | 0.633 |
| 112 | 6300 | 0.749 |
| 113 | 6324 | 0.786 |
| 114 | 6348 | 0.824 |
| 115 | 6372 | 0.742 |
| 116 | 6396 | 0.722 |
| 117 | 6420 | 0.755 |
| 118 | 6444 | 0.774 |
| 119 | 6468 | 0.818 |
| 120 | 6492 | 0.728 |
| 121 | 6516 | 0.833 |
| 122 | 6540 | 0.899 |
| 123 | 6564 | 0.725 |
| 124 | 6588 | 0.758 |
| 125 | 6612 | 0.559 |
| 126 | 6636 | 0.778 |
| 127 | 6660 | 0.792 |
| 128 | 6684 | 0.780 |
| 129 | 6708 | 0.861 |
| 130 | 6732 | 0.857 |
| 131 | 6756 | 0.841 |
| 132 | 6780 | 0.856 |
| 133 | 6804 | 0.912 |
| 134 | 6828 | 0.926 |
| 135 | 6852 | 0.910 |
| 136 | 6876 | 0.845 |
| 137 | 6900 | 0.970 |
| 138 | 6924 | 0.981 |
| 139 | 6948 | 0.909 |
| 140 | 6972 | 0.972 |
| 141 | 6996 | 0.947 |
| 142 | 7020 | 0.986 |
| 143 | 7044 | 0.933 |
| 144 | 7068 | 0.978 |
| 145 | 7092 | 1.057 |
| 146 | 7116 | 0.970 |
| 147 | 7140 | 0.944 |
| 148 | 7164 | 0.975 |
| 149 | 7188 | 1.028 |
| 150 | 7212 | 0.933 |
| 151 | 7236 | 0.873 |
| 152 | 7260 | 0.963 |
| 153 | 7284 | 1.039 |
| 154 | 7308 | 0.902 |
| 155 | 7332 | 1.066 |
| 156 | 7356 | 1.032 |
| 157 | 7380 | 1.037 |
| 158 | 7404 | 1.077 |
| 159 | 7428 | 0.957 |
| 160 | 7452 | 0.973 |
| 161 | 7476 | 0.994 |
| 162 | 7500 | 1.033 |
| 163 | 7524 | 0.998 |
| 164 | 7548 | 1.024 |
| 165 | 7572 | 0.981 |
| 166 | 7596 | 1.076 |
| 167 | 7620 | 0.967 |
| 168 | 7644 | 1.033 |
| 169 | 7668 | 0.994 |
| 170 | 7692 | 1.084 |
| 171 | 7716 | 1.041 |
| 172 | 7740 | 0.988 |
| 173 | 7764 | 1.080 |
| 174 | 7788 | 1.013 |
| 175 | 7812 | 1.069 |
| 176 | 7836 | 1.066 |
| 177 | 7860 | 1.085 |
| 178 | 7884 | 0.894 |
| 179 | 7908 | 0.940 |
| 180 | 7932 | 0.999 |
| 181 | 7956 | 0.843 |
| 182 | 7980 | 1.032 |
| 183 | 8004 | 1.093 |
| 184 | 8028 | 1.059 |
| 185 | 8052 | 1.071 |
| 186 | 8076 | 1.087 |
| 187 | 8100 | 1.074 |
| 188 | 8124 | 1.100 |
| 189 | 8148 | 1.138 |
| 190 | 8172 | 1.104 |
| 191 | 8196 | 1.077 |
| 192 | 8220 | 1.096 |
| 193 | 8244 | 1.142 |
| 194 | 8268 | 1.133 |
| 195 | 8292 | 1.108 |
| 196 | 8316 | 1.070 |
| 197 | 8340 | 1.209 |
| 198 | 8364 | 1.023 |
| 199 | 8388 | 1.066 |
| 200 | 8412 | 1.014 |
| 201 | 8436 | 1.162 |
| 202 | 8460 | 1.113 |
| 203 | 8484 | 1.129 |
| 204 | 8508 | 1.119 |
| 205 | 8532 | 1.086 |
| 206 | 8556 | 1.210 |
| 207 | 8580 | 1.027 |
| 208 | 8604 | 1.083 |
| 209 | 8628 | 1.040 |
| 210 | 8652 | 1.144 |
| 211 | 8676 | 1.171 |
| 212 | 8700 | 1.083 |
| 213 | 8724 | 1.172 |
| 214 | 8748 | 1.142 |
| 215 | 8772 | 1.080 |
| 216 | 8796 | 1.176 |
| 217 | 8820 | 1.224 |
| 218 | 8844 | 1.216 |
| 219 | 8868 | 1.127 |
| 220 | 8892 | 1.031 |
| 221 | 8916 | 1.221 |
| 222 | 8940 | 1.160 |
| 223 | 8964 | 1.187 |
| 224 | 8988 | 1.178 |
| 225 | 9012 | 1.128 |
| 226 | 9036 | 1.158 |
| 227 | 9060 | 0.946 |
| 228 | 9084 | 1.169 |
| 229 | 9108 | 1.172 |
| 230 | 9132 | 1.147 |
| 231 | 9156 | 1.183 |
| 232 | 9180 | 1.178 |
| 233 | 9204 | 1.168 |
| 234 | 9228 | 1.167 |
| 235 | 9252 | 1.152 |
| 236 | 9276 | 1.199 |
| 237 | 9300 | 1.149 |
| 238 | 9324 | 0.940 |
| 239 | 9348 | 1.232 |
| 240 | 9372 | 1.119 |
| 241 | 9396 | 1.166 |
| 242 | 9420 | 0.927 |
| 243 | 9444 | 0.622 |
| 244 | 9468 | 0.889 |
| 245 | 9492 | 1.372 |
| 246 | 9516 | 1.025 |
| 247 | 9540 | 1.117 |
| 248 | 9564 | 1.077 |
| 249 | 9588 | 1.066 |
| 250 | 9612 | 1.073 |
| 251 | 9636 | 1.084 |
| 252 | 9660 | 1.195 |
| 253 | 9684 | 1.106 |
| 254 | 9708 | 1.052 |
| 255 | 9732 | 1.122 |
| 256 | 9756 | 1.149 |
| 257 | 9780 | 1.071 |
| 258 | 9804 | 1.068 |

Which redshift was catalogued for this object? 0.536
